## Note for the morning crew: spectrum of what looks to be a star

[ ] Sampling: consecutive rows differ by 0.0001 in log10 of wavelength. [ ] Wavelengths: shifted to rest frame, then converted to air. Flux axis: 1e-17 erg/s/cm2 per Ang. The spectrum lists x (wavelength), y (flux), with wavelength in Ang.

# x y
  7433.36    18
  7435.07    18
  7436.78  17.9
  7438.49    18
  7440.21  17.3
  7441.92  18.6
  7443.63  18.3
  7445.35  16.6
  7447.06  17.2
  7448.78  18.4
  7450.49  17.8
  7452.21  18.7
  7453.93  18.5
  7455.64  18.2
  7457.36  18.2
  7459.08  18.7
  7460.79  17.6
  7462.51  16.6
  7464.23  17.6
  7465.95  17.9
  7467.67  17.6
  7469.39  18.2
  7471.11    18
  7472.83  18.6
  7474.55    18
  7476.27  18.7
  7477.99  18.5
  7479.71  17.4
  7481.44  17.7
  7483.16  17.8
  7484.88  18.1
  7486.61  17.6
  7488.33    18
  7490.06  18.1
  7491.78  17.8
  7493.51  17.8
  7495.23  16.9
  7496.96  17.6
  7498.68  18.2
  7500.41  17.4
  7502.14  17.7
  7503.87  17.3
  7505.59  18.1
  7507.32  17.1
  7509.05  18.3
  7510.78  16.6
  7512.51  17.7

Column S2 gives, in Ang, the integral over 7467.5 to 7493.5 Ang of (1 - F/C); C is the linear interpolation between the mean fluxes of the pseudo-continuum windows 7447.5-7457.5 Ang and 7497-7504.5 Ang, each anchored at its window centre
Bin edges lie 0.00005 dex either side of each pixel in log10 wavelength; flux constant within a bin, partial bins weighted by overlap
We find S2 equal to -0.2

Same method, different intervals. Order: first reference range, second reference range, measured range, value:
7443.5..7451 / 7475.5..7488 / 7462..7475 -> -0.01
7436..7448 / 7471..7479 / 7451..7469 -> 0.11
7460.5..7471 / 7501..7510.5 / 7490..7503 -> -0.03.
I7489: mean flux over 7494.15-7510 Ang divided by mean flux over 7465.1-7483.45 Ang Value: 0.98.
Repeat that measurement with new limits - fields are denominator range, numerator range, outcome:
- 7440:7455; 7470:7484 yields 1.01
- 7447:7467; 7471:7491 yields 1.00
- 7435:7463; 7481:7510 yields 0.99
